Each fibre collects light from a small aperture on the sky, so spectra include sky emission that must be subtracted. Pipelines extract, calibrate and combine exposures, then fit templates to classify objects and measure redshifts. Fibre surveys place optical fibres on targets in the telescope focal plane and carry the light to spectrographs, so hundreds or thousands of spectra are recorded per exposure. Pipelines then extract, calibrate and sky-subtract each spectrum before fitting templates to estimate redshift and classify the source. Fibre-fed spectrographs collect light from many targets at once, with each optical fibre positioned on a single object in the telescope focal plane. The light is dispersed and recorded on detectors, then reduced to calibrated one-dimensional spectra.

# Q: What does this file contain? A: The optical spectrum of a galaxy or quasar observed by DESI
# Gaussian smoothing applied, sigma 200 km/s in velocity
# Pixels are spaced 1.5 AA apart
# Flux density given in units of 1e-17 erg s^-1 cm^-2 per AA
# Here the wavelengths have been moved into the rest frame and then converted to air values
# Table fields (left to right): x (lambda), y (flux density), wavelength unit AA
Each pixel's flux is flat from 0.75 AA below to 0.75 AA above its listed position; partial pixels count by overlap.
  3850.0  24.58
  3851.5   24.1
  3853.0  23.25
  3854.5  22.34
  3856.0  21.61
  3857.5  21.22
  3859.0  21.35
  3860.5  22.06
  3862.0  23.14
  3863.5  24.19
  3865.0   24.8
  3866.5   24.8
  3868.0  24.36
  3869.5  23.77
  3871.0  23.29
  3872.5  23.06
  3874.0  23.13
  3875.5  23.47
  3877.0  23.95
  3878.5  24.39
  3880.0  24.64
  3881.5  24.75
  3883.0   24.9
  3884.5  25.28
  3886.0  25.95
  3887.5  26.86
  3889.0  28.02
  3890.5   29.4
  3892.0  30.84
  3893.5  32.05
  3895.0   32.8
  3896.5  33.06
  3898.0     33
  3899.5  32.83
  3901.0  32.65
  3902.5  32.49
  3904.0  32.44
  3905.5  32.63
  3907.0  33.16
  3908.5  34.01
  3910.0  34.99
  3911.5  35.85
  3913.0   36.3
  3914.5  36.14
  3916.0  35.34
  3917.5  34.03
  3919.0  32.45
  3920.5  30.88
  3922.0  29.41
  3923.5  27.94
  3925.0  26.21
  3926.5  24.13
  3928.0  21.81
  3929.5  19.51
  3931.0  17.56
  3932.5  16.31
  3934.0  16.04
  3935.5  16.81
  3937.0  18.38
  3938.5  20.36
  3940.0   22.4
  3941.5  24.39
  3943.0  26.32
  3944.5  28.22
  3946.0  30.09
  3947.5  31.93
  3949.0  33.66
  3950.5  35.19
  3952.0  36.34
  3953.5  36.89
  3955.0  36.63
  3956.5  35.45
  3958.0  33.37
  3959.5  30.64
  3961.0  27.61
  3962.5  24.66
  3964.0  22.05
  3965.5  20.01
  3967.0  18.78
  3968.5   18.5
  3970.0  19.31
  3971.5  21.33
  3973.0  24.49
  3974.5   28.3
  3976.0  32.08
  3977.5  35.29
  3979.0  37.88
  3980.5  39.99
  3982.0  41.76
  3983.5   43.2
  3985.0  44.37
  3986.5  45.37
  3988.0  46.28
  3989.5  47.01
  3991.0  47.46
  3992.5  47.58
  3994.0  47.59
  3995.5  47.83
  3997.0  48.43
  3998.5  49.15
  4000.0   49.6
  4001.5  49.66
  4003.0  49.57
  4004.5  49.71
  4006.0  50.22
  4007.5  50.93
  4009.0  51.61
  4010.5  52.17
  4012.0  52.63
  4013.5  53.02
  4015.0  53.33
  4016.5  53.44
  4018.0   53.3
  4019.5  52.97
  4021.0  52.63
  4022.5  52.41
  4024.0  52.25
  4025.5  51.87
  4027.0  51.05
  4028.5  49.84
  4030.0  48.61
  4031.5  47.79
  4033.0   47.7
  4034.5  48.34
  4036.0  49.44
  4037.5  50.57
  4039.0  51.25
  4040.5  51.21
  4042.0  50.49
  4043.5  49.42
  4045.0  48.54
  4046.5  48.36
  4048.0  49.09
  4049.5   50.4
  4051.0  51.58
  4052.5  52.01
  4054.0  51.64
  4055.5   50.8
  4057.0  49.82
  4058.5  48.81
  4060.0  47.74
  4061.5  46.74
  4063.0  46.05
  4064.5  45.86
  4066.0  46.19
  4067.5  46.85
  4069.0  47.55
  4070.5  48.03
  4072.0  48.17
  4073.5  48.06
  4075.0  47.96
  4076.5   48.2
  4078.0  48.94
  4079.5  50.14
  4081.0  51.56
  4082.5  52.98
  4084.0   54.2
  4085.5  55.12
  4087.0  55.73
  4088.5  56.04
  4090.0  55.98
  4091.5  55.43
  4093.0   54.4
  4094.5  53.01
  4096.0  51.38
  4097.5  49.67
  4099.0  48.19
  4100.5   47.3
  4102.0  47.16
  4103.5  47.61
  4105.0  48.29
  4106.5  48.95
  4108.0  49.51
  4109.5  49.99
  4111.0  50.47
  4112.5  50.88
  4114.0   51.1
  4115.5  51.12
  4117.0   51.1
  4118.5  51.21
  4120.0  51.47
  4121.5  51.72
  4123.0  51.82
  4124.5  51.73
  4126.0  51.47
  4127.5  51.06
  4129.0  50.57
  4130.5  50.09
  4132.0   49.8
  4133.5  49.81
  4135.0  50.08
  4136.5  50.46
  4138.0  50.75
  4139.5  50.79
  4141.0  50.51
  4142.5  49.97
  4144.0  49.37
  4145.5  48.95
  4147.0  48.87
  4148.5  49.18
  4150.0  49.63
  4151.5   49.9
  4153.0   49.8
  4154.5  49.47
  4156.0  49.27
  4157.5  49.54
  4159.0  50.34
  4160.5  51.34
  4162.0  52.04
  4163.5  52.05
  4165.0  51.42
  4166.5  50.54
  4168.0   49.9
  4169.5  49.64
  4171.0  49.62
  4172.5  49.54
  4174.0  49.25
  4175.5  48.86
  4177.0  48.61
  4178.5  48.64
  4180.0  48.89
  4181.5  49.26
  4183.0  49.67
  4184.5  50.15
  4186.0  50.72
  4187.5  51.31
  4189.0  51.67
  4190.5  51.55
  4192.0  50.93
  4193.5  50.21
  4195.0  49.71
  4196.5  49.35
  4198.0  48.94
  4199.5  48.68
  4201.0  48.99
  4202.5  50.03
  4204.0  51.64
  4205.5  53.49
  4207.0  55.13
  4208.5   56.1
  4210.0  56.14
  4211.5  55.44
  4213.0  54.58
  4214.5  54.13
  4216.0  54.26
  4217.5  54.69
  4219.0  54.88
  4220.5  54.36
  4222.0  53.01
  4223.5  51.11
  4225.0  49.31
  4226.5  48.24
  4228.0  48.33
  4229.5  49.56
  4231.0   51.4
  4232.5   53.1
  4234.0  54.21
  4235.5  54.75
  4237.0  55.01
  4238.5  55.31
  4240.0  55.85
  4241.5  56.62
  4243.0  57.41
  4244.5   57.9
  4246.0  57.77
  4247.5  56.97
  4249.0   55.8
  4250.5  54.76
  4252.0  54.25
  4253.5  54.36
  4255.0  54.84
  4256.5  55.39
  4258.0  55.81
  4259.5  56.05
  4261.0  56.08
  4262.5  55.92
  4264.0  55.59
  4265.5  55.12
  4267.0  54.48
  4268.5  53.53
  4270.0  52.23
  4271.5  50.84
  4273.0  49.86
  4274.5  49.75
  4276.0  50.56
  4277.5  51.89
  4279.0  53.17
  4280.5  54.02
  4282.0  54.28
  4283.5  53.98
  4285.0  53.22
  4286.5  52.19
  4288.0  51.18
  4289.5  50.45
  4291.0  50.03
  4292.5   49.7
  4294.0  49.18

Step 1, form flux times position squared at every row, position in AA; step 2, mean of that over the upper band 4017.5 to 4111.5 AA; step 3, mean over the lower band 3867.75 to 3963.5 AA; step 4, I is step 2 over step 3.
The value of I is 1.90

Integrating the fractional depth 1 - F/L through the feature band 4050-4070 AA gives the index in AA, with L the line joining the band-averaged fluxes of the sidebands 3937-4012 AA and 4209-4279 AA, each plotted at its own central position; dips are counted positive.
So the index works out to -3.1 AA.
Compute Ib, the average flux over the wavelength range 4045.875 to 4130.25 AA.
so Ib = 50.3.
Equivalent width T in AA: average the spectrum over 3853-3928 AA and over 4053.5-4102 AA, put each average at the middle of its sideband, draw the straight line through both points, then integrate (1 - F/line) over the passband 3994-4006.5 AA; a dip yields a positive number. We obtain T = -2.5 AA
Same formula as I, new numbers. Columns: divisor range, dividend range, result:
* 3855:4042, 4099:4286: 1.67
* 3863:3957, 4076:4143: 2.00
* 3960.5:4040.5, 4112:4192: 1.24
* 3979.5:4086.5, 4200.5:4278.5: 1.20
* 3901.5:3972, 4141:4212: 2.04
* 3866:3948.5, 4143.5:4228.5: 2.13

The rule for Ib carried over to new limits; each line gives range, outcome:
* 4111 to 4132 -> 51.1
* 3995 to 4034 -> 50.8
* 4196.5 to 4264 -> 53.8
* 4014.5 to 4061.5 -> 50.5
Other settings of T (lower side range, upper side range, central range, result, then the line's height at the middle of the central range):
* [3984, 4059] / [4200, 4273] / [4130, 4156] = 1.20 AA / 52.2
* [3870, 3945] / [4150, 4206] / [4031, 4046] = -4.31 AA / 38.4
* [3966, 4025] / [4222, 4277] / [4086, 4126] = -2.56 AA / 48.2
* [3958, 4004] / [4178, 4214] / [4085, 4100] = -3.05 AA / 44.4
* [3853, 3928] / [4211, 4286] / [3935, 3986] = 5.75 AA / 33.1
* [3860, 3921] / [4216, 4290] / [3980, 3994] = -3.73 AA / 35.5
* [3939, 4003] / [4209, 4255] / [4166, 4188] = 0.22 AA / 50.1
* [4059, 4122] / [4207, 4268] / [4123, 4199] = 3.08 AA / 52.2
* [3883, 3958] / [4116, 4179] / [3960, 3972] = 4.21 AA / 33.5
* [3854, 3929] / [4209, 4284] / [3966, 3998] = -2.22 AA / 34.6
